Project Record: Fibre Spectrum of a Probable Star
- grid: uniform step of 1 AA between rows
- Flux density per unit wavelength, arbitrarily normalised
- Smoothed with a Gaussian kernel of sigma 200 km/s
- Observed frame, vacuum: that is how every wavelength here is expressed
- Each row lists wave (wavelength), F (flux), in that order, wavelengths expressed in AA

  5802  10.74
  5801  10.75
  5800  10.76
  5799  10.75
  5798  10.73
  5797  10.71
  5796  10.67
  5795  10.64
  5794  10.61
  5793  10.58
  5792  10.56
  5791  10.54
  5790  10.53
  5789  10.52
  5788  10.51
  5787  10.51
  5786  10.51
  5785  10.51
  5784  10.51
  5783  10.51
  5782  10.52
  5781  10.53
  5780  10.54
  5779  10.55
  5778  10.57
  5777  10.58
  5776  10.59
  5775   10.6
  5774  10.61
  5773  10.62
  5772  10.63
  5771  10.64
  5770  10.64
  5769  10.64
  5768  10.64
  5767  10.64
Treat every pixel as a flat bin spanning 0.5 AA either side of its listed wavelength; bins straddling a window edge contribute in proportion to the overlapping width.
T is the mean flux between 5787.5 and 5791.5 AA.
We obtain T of 10.5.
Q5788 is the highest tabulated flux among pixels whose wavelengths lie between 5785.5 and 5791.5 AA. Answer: 10.54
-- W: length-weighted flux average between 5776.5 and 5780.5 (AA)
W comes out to 10.6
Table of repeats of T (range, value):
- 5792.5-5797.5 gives 10.6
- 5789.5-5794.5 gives 10.6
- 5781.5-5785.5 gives 10.5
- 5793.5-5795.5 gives 10.6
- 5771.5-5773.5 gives 10.6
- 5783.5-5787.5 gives 10.5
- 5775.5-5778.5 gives 10.6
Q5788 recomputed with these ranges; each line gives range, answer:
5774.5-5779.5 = 10.6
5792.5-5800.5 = 10.76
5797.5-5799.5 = 10.75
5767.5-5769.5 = 10.64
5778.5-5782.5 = 10.55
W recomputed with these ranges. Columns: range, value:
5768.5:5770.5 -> 10.6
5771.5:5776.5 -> 10.6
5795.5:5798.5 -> 10.7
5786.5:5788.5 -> 10.5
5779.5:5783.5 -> 10.5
